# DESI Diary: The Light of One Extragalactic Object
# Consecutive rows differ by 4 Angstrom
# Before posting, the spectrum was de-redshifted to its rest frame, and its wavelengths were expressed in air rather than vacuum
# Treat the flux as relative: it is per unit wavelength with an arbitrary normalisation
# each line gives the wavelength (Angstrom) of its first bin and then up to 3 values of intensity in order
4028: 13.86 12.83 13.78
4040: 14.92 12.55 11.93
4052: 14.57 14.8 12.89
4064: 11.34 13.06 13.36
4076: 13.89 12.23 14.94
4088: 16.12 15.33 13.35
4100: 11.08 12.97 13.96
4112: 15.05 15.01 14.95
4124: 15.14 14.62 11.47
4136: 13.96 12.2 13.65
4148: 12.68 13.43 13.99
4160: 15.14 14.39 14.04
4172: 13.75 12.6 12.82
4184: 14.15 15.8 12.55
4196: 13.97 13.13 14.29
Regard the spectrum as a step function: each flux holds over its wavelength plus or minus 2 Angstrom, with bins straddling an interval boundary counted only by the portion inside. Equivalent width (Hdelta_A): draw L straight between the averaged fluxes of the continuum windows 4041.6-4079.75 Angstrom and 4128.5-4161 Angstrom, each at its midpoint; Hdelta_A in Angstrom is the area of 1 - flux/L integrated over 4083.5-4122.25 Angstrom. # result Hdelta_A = -3.0 Angstrom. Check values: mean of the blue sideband 13.1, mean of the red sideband 13.3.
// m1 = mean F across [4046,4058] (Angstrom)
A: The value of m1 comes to 13.8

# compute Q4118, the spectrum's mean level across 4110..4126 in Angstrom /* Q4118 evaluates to 15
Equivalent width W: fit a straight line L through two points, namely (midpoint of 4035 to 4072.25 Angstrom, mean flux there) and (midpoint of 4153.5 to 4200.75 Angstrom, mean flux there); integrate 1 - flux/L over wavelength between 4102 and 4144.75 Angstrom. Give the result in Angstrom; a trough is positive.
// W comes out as -0.9 Angstrom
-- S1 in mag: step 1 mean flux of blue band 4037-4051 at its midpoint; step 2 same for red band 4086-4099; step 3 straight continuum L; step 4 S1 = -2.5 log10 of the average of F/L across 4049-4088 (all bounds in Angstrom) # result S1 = 0.03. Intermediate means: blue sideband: 13.3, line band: 13.6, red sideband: 14.6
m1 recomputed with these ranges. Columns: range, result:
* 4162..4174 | 14.1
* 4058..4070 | 12.4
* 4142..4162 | 13.8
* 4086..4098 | 14.9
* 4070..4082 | 13.2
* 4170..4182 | 13.1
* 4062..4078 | 12.9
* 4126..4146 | 13.2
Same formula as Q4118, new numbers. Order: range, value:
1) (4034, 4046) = 13.8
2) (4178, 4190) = 14.3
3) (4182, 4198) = 14.1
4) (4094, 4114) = 13.3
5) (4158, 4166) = 14.8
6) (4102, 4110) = 13.5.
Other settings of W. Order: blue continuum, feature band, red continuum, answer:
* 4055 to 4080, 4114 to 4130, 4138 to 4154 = -2.4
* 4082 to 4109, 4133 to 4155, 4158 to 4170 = 1.9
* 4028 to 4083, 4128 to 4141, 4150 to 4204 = 0.7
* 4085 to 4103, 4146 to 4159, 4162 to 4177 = 0.3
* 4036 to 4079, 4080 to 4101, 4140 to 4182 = -1.1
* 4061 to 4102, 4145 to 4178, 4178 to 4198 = 0.0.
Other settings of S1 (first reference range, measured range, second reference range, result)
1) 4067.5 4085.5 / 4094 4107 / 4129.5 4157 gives 0.06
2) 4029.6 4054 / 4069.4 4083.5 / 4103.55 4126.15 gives 0.05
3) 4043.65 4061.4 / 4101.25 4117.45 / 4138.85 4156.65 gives -0.06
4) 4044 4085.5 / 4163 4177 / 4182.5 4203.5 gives 0.01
